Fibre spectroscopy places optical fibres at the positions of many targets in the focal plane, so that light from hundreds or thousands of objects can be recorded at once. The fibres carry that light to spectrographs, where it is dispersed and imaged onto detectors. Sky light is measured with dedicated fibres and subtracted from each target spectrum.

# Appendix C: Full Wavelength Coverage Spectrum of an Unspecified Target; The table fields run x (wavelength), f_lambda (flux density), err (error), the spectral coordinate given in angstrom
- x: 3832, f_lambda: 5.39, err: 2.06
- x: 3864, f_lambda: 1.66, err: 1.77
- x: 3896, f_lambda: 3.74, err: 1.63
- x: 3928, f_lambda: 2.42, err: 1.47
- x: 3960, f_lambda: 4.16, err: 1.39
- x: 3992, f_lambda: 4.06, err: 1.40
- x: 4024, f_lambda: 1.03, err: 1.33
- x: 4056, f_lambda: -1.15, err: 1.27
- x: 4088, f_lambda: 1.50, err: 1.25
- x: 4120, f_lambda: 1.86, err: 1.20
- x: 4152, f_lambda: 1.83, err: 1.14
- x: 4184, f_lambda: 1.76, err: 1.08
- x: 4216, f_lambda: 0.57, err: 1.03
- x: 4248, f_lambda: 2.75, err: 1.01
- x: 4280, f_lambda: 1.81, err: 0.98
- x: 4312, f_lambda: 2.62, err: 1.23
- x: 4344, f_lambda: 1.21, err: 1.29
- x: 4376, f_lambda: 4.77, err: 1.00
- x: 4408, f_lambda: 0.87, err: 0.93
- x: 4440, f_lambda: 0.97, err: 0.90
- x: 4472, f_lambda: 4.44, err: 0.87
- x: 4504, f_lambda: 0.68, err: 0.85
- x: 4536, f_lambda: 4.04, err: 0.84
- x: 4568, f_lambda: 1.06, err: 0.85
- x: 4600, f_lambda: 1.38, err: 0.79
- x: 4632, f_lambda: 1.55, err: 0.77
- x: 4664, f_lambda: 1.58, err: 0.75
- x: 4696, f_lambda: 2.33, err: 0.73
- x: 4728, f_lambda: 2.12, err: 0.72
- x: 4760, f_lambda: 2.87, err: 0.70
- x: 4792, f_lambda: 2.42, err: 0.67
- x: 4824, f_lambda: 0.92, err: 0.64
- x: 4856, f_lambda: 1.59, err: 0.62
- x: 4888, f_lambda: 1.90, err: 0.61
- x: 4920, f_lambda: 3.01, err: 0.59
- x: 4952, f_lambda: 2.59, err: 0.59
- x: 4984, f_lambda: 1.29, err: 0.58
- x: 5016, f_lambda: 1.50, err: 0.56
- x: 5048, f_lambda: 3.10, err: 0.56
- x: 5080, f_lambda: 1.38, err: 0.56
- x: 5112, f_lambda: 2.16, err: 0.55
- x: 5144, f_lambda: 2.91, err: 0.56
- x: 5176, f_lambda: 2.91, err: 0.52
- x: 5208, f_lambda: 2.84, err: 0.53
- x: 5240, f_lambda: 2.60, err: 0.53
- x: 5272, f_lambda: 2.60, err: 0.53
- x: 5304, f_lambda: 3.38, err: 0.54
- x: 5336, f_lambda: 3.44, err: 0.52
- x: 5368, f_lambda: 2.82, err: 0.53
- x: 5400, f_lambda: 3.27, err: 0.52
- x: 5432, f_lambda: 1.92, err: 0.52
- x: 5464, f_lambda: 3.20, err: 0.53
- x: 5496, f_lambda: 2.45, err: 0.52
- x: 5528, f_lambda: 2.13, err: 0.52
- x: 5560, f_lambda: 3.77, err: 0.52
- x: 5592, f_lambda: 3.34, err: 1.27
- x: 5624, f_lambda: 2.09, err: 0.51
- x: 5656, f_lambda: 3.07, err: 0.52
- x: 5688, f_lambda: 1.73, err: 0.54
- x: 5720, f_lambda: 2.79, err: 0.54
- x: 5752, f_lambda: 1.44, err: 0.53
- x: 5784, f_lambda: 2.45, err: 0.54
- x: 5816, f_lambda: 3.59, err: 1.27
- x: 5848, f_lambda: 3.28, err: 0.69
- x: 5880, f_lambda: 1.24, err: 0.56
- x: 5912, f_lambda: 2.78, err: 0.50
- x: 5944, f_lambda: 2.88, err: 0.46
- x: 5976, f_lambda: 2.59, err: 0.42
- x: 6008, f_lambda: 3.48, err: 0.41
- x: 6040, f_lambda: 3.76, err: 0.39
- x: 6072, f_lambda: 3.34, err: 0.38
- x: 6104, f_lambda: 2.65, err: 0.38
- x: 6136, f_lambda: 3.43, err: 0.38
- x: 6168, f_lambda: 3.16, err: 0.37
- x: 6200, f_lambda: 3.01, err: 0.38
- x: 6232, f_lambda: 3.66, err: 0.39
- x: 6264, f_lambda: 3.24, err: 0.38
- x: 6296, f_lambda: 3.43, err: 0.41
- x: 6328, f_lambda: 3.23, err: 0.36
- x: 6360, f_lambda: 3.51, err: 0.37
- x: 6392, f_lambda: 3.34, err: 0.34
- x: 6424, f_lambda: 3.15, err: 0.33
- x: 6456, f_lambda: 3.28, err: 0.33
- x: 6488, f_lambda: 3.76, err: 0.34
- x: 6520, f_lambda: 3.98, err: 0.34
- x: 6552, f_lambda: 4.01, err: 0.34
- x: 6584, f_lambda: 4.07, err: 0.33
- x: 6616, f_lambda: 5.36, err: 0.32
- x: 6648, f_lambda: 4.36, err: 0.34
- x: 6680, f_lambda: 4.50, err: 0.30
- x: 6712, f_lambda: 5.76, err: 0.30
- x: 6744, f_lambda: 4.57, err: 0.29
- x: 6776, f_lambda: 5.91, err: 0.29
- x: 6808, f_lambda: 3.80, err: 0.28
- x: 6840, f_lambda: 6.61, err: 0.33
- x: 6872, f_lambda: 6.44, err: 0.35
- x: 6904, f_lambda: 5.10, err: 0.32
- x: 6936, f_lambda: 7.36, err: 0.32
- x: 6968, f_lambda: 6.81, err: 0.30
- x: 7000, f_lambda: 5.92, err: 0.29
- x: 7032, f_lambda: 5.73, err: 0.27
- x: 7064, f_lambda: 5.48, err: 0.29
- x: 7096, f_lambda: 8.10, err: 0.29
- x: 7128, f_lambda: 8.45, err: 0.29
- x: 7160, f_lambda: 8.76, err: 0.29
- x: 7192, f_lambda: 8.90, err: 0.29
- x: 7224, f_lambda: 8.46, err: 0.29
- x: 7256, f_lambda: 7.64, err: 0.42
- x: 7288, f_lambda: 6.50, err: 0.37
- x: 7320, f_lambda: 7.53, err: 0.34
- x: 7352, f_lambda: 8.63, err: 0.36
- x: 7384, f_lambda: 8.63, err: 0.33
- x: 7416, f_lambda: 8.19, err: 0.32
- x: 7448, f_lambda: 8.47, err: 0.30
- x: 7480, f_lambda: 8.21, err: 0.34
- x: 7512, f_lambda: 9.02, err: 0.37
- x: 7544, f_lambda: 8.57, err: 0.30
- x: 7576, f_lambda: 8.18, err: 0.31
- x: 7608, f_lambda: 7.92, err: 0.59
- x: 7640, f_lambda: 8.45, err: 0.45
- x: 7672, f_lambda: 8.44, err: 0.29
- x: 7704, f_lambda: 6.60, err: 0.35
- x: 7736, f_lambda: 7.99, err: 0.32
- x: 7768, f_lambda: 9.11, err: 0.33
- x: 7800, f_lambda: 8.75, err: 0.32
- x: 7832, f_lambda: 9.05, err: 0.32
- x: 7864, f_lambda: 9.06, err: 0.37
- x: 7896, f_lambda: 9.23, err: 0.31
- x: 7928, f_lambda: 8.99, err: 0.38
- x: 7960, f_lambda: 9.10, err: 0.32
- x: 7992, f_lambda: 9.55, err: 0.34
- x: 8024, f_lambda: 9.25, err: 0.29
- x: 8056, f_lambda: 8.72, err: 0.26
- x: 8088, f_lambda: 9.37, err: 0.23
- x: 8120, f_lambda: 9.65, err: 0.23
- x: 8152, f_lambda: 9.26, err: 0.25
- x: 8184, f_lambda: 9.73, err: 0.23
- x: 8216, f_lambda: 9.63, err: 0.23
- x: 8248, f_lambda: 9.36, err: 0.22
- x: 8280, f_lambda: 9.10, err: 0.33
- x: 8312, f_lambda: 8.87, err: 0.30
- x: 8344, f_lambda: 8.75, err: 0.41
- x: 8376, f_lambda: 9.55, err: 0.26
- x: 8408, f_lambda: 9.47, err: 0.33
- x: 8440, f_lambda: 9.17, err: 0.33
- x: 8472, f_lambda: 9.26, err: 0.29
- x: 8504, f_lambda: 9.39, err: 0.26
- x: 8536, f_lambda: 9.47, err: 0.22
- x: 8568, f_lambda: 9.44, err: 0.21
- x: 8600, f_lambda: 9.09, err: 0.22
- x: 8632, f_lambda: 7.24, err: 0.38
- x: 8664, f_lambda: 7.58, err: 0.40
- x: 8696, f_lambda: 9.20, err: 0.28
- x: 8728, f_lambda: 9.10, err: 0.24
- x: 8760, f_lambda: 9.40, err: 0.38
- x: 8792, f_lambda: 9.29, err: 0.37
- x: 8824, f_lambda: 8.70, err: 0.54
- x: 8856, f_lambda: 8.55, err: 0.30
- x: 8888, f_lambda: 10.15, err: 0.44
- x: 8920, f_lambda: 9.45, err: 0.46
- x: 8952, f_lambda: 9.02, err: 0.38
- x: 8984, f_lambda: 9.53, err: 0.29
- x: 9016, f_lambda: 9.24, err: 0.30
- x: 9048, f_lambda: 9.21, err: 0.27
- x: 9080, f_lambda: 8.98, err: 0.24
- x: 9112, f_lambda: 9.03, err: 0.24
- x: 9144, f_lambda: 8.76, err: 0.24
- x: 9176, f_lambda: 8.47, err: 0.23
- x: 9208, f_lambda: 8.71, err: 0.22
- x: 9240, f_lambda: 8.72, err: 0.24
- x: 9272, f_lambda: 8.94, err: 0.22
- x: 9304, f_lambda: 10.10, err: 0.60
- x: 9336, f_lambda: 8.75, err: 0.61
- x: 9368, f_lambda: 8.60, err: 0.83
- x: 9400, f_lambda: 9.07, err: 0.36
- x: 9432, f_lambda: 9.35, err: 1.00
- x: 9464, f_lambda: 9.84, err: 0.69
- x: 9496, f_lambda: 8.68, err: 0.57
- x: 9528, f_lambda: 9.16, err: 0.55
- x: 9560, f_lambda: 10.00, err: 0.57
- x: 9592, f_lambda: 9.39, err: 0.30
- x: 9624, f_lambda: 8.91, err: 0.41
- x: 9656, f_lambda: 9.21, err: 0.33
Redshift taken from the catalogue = 0.78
